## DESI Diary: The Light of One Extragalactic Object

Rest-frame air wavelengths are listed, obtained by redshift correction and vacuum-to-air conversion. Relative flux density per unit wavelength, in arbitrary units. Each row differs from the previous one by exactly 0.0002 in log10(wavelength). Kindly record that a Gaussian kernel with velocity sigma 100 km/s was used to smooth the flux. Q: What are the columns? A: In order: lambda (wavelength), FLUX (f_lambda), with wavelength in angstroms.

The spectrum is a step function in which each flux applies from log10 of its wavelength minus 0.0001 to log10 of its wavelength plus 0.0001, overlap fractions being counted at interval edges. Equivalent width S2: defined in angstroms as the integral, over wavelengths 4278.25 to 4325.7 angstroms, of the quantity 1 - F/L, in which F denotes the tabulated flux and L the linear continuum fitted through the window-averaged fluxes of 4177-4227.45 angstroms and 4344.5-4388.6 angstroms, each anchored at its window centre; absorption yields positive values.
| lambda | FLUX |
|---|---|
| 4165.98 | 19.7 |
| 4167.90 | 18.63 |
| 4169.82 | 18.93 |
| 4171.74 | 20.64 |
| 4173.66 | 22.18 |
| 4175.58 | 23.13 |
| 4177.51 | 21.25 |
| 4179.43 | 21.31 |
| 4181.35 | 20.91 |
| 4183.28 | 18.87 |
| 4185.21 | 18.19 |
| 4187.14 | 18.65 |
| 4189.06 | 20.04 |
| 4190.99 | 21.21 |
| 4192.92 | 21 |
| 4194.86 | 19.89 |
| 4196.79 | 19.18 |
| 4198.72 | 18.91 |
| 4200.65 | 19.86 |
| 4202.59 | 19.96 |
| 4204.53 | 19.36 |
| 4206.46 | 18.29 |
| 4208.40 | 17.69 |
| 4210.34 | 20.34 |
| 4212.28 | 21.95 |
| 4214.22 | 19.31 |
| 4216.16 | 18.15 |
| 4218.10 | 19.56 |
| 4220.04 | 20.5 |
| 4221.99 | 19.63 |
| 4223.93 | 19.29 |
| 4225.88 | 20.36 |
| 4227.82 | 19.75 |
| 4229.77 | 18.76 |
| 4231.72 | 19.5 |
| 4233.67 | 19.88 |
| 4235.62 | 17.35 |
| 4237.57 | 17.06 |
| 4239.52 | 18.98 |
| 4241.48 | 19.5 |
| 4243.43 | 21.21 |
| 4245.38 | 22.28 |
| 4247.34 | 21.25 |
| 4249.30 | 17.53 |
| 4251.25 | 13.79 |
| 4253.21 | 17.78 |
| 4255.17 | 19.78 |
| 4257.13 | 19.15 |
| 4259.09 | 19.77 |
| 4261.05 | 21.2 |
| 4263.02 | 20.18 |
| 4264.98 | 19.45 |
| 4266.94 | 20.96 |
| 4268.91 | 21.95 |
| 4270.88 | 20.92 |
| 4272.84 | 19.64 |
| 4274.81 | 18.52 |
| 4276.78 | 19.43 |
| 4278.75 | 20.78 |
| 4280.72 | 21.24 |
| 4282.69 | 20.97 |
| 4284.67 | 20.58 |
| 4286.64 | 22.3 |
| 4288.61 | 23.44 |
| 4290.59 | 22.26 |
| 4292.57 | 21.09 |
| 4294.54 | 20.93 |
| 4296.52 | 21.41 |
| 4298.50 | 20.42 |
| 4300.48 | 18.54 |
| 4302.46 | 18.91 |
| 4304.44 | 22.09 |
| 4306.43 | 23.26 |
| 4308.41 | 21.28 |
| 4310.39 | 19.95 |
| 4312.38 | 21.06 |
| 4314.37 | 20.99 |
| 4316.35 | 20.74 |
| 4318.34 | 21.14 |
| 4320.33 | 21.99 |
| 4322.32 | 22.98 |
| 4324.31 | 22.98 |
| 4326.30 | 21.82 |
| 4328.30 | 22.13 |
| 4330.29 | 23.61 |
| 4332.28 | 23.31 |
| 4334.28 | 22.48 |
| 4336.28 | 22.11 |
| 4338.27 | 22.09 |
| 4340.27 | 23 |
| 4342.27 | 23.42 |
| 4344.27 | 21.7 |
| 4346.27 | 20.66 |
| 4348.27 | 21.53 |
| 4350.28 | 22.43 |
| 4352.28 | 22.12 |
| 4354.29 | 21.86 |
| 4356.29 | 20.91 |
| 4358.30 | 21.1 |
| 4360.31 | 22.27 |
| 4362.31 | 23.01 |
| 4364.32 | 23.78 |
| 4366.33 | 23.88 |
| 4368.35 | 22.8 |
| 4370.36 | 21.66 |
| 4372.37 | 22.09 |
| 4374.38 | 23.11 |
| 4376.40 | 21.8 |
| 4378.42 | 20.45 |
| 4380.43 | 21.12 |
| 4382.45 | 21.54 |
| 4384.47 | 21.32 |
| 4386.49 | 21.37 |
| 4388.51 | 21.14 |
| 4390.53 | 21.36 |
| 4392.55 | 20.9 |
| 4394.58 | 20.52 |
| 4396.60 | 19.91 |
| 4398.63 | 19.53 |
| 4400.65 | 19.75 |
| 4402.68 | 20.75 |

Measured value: -0.6 angstroms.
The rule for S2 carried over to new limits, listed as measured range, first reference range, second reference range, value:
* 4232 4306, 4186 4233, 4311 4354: 2.60 angstroms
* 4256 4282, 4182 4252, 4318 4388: 0.25 angstroms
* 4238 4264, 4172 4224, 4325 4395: 1.61 angstroms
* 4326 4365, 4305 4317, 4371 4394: -1.66 angstroms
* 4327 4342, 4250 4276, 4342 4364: -0.90 angstroms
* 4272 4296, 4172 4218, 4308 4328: 0.17 angstroms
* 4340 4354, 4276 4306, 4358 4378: 0.03 angstroms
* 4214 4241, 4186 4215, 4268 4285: 1.10 angstroms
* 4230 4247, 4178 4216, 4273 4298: 0.69 angstroms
